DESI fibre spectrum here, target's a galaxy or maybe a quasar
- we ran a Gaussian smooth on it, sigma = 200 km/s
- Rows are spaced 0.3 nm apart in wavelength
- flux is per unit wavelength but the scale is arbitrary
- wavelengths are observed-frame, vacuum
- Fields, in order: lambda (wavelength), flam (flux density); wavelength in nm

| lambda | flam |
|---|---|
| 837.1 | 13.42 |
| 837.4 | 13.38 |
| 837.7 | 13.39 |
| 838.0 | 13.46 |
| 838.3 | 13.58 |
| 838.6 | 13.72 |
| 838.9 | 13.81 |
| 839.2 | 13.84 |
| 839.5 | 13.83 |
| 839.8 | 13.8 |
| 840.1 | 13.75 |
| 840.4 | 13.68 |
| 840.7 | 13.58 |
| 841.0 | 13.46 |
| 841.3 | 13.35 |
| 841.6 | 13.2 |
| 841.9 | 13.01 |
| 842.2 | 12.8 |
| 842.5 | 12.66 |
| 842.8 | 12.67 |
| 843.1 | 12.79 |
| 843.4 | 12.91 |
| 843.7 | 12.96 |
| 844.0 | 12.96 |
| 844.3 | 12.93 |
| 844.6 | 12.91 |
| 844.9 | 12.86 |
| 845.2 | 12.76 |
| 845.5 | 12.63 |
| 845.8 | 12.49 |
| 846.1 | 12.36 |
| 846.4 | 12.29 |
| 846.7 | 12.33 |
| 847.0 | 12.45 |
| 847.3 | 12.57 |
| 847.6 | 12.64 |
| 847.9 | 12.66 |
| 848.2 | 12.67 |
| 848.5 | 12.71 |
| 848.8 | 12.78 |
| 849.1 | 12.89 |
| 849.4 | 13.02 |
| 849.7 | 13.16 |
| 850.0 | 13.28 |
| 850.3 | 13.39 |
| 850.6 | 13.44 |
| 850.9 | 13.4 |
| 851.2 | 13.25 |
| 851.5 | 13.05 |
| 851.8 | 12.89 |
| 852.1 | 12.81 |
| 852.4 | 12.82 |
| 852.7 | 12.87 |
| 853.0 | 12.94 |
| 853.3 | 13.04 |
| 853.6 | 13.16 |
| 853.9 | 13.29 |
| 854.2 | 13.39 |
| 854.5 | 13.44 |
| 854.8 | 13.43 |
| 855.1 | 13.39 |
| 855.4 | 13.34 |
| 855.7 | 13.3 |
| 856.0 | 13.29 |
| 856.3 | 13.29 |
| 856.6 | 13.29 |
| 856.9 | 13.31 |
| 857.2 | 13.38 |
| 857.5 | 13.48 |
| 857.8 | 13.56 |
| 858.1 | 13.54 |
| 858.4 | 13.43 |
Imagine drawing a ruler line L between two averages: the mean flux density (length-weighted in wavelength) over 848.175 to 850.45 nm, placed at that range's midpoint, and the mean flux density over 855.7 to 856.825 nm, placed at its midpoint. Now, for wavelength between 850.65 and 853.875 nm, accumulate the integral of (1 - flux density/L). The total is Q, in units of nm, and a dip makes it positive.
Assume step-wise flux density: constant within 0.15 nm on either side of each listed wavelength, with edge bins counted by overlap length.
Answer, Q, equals 0.02 nm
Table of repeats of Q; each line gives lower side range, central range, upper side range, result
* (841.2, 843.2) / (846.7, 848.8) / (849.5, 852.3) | 0.08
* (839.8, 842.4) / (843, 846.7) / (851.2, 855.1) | 0.16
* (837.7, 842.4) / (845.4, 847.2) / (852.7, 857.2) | 0.13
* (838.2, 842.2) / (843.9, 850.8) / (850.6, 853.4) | 0.23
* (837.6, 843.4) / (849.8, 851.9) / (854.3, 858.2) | 0.02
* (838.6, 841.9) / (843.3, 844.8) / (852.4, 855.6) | 0.06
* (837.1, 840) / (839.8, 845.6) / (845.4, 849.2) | 0.03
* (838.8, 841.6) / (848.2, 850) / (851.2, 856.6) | 0.06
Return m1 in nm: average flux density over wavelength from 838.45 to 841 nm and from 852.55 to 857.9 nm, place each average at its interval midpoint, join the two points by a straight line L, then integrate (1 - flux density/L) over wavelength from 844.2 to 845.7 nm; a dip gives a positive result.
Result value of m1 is 0.09 nm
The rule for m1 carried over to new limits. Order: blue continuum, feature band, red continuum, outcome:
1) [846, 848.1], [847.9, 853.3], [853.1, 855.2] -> -0.053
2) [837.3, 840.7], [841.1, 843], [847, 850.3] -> 0.063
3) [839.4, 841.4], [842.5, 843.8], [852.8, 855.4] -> 0.072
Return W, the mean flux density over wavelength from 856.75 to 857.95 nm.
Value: 13.4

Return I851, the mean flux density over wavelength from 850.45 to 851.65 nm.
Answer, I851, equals 13.3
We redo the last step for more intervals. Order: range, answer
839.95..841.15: 13.6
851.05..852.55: 13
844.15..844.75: 12.9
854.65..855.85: 13.4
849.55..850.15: 13.2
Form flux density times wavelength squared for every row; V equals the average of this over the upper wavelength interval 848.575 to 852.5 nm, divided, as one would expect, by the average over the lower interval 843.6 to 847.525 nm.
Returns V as 1.05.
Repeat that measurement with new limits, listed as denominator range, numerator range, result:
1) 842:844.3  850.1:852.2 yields 1.05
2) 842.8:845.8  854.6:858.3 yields 1.07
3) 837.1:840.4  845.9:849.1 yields 0.94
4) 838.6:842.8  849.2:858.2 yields 1.02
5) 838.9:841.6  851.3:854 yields 0.98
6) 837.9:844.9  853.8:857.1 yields 1.04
